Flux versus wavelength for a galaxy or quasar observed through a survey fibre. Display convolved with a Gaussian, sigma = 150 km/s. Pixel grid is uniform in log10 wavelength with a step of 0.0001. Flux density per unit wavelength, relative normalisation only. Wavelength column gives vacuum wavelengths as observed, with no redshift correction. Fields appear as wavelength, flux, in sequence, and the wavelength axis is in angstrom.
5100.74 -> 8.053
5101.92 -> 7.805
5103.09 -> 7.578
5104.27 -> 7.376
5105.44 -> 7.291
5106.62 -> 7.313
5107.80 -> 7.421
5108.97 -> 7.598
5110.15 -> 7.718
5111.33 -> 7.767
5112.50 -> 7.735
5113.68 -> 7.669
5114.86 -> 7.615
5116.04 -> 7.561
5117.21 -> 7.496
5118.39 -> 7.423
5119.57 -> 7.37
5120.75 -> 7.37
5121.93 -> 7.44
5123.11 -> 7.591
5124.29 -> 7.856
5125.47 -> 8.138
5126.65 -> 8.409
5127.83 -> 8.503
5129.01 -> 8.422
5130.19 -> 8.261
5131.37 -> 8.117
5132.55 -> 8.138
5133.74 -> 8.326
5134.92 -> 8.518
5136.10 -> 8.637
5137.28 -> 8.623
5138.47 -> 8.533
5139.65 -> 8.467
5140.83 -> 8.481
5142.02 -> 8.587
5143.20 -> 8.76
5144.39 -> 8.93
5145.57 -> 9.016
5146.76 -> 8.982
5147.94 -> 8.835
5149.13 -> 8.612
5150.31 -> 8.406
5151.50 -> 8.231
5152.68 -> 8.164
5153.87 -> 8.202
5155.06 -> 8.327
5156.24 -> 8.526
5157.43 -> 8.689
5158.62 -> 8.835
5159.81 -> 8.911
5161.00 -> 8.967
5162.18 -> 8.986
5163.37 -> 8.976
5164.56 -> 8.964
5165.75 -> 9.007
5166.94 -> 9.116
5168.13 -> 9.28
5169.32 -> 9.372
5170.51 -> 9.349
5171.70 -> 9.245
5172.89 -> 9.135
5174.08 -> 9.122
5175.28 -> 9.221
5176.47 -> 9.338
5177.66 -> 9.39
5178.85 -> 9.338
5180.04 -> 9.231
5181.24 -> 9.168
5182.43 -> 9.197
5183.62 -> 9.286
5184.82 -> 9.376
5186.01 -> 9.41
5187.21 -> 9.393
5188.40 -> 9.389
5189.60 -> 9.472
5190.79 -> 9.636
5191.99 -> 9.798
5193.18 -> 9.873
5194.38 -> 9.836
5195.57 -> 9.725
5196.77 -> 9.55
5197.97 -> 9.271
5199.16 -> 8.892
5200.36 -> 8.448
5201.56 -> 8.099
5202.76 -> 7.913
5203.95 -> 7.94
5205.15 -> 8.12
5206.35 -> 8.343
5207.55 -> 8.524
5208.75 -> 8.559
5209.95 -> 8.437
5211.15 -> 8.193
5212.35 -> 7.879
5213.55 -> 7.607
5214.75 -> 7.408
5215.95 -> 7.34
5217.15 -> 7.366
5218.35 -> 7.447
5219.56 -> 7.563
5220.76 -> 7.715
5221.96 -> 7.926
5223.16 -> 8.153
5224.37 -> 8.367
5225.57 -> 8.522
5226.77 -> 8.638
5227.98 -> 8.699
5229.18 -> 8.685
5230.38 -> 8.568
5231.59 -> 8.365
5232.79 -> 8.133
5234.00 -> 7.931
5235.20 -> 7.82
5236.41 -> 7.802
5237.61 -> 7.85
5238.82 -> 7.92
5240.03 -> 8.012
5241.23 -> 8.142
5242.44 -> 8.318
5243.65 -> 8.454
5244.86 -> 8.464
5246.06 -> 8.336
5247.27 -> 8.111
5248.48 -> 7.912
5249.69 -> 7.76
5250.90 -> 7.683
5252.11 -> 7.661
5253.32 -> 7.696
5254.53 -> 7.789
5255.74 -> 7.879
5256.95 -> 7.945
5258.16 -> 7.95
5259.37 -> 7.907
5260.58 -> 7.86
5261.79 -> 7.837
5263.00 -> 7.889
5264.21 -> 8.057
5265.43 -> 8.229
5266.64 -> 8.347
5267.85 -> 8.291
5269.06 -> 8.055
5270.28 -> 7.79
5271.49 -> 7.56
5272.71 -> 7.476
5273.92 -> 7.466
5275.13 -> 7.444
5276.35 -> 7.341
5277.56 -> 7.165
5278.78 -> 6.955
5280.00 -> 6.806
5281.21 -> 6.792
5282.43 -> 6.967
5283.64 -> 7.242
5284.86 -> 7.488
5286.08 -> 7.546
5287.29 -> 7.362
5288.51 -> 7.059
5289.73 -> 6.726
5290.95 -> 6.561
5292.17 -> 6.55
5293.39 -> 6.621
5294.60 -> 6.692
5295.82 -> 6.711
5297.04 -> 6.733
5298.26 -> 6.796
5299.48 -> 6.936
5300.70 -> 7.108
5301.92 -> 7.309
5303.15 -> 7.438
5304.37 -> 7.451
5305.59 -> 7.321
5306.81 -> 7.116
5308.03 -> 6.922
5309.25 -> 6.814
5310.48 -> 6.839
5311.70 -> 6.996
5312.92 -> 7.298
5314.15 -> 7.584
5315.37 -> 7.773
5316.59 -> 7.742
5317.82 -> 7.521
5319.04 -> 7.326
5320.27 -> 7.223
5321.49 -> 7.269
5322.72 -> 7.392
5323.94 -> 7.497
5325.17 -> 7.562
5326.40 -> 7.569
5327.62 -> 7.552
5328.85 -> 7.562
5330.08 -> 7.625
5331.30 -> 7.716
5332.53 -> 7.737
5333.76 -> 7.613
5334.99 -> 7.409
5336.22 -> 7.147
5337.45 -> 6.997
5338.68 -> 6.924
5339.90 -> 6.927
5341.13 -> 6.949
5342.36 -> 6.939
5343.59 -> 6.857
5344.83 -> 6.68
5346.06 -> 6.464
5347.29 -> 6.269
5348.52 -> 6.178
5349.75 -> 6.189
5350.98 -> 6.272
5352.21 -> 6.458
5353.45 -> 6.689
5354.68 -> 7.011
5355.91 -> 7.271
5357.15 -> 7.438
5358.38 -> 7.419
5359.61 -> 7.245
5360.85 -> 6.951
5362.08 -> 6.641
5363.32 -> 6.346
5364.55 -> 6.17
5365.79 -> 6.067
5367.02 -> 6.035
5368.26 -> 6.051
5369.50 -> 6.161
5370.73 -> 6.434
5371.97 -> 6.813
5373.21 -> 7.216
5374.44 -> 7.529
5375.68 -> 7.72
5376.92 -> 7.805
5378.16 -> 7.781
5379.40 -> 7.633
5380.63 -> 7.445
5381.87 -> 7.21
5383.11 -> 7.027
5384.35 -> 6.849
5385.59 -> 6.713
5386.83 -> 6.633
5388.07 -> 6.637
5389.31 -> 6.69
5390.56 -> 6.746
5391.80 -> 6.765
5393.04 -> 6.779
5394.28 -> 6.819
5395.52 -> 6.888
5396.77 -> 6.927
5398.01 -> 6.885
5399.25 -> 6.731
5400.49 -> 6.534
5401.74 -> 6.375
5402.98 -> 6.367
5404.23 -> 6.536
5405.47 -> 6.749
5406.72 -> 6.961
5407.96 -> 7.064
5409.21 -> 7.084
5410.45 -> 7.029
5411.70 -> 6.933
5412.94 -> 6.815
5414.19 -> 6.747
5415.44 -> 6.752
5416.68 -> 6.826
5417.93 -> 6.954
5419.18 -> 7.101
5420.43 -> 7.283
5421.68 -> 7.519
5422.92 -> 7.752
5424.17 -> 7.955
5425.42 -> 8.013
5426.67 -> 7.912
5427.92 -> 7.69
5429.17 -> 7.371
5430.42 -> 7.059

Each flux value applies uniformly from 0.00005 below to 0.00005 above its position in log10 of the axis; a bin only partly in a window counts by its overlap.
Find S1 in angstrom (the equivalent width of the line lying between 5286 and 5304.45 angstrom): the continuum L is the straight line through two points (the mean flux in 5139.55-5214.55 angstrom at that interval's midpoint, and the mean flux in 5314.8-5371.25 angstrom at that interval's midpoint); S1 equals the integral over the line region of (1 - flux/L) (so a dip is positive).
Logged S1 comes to 1.4 angstrom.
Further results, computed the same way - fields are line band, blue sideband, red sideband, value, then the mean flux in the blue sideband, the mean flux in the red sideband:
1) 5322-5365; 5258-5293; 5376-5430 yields 1.33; 7.46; 7.06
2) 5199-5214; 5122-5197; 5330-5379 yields 0.34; 8.88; 6.9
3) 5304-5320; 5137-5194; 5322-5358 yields 0.21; 9.01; 7.07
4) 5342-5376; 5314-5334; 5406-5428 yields 3.39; 7.54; 7.23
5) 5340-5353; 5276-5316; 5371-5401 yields 0.92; 7.06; 7.03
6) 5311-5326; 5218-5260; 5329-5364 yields -0.40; 8.06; 6.95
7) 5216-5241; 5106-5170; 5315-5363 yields -0.90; 8.32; 7.12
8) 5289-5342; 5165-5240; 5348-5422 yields 2.35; 8.67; 6.85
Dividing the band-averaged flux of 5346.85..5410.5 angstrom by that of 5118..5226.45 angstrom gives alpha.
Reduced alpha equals 0.79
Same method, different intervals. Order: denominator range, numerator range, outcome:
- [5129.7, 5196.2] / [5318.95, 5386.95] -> 0.78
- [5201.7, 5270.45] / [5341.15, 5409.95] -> 0.85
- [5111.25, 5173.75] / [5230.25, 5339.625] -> 0.89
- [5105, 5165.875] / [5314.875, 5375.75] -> 0.85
